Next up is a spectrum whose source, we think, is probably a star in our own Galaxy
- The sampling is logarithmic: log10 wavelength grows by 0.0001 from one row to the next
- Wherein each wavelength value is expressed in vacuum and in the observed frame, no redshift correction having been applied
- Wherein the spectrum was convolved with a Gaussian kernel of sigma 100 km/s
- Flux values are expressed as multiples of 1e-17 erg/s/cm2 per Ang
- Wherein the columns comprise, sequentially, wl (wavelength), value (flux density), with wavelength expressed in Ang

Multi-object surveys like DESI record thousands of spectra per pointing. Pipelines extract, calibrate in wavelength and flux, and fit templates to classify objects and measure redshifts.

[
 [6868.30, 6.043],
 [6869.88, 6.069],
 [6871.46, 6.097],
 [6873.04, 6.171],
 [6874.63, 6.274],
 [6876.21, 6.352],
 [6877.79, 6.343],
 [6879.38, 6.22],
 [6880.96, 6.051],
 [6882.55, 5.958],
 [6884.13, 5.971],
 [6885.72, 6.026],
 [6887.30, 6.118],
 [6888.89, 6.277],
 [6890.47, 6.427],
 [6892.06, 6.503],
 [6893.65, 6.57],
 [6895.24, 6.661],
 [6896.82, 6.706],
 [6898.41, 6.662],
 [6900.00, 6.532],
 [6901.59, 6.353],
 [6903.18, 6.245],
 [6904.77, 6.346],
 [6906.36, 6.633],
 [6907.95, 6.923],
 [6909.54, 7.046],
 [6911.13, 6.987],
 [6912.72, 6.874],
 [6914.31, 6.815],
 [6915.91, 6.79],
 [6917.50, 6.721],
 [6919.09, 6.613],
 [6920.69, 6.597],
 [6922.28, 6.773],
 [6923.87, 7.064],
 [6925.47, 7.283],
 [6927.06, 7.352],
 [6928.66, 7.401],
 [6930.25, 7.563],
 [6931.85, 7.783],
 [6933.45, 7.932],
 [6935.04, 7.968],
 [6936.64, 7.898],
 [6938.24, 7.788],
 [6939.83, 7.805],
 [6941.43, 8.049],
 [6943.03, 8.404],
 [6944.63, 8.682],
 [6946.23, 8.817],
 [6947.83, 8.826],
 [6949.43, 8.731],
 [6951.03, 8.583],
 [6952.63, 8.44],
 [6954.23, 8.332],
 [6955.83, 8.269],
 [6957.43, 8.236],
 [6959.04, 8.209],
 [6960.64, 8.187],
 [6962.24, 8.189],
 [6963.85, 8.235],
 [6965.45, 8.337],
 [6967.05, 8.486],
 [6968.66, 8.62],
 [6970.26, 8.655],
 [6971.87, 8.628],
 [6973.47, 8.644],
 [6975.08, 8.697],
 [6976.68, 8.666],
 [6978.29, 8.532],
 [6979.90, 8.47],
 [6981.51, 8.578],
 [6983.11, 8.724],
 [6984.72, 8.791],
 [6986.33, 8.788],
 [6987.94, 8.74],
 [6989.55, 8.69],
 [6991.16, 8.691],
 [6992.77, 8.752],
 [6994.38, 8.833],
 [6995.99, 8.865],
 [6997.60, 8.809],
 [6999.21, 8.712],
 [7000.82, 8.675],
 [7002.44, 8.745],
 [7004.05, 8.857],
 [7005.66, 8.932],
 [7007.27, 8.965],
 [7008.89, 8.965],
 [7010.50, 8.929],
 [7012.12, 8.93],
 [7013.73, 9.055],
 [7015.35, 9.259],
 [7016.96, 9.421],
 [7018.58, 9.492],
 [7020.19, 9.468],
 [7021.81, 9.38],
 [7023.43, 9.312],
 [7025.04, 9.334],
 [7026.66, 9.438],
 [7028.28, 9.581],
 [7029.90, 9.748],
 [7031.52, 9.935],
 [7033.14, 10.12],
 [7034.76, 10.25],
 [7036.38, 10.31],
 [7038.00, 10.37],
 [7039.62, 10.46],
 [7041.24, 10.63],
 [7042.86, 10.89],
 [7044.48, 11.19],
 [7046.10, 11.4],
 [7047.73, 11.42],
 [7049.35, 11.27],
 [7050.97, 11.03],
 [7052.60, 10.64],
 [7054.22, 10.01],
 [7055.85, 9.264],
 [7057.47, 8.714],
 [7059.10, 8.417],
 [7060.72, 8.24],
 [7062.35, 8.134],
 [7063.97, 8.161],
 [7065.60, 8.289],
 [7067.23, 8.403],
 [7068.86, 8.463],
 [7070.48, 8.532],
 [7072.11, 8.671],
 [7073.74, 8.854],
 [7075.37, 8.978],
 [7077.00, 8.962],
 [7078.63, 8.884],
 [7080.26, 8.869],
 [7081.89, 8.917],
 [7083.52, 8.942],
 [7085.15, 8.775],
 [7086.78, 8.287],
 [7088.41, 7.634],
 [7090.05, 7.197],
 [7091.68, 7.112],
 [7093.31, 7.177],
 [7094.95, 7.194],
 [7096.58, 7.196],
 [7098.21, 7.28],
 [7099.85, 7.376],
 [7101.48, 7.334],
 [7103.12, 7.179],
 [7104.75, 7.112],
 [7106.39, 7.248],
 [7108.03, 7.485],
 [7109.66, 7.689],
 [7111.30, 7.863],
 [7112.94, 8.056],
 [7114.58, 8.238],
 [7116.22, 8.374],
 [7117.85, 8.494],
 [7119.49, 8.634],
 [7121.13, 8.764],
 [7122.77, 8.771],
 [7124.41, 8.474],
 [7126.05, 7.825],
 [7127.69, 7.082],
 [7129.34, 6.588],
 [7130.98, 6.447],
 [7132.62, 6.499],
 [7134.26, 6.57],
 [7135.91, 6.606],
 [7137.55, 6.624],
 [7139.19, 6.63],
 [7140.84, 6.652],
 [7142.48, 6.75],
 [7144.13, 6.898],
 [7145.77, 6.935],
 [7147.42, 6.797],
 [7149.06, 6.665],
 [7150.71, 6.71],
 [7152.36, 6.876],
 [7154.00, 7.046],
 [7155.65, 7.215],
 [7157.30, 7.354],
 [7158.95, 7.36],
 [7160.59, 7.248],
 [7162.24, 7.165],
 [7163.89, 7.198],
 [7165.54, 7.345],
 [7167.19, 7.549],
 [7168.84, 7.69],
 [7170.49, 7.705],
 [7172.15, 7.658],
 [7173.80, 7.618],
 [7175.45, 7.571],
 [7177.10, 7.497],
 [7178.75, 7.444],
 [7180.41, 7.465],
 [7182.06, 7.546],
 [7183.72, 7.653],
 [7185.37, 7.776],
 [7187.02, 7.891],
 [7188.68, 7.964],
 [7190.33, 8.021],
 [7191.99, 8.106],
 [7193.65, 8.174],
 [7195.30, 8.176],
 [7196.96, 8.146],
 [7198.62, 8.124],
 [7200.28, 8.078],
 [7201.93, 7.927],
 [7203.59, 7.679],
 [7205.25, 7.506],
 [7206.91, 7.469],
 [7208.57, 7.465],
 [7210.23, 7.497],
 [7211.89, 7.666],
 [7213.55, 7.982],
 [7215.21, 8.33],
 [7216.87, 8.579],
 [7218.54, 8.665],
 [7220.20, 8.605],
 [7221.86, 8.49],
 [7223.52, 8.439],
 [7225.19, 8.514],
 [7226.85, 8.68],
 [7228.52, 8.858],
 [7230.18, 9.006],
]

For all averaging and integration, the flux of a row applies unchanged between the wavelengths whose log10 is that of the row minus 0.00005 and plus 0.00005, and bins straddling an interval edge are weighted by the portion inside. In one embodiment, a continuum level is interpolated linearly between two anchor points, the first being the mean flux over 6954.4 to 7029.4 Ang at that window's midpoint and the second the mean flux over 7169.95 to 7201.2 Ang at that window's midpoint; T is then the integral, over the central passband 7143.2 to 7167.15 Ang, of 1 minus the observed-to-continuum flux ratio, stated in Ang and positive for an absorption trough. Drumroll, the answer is 2.7 Ang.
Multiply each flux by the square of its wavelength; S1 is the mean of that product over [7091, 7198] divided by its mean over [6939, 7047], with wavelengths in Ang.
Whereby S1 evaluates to 0.9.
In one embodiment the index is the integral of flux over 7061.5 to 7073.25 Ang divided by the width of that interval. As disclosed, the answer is 8.39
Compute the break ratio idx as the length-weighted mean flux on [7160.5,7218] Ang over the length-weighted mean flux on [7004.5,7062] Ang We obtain 0.79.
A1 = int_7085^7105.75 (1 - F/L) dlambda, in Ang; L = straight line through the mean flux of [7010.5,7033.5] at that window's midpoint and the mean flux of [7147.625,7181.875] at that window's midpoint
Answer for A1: 2.34 Ang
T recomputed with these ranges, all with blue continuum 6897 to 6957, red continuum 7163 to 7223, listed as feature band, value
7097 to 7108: 0.6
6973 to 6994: -3.2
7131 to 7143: 1.8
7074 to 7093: -1.8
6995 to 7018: -4.2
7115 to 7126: -1.1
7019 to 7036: -4.6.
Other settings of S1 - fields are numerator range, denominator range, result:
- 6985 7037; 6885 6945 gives 1.34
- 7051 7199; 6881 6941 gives 1.21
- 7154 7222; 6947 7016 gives 0.95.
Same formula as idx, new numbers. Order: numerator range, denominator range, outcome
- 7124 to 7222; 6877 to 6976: 1.01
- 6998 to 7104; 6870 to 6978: 1.23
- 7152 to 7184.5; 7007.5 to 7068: 0.77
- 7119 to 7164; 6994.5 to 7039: 0.77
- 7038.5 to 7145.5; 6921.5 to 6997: 1.00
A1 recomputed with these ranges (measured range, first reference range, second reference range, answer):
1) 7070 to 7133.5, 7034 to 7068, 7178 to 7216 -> 8.7 Ang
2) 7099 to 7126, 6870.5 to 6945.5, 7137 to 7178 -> -3.2 Ang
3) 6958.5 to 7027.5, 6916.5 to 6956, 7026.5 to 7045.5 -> 3.0 Ang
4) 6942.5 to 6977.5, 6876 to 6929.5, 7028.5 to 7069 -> -2.8 Ang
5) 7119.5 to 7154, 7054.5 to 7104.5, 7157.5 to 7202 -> 3.6 Ang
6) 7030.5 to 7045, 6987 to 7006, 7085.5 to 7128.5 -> -3.5 Ang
